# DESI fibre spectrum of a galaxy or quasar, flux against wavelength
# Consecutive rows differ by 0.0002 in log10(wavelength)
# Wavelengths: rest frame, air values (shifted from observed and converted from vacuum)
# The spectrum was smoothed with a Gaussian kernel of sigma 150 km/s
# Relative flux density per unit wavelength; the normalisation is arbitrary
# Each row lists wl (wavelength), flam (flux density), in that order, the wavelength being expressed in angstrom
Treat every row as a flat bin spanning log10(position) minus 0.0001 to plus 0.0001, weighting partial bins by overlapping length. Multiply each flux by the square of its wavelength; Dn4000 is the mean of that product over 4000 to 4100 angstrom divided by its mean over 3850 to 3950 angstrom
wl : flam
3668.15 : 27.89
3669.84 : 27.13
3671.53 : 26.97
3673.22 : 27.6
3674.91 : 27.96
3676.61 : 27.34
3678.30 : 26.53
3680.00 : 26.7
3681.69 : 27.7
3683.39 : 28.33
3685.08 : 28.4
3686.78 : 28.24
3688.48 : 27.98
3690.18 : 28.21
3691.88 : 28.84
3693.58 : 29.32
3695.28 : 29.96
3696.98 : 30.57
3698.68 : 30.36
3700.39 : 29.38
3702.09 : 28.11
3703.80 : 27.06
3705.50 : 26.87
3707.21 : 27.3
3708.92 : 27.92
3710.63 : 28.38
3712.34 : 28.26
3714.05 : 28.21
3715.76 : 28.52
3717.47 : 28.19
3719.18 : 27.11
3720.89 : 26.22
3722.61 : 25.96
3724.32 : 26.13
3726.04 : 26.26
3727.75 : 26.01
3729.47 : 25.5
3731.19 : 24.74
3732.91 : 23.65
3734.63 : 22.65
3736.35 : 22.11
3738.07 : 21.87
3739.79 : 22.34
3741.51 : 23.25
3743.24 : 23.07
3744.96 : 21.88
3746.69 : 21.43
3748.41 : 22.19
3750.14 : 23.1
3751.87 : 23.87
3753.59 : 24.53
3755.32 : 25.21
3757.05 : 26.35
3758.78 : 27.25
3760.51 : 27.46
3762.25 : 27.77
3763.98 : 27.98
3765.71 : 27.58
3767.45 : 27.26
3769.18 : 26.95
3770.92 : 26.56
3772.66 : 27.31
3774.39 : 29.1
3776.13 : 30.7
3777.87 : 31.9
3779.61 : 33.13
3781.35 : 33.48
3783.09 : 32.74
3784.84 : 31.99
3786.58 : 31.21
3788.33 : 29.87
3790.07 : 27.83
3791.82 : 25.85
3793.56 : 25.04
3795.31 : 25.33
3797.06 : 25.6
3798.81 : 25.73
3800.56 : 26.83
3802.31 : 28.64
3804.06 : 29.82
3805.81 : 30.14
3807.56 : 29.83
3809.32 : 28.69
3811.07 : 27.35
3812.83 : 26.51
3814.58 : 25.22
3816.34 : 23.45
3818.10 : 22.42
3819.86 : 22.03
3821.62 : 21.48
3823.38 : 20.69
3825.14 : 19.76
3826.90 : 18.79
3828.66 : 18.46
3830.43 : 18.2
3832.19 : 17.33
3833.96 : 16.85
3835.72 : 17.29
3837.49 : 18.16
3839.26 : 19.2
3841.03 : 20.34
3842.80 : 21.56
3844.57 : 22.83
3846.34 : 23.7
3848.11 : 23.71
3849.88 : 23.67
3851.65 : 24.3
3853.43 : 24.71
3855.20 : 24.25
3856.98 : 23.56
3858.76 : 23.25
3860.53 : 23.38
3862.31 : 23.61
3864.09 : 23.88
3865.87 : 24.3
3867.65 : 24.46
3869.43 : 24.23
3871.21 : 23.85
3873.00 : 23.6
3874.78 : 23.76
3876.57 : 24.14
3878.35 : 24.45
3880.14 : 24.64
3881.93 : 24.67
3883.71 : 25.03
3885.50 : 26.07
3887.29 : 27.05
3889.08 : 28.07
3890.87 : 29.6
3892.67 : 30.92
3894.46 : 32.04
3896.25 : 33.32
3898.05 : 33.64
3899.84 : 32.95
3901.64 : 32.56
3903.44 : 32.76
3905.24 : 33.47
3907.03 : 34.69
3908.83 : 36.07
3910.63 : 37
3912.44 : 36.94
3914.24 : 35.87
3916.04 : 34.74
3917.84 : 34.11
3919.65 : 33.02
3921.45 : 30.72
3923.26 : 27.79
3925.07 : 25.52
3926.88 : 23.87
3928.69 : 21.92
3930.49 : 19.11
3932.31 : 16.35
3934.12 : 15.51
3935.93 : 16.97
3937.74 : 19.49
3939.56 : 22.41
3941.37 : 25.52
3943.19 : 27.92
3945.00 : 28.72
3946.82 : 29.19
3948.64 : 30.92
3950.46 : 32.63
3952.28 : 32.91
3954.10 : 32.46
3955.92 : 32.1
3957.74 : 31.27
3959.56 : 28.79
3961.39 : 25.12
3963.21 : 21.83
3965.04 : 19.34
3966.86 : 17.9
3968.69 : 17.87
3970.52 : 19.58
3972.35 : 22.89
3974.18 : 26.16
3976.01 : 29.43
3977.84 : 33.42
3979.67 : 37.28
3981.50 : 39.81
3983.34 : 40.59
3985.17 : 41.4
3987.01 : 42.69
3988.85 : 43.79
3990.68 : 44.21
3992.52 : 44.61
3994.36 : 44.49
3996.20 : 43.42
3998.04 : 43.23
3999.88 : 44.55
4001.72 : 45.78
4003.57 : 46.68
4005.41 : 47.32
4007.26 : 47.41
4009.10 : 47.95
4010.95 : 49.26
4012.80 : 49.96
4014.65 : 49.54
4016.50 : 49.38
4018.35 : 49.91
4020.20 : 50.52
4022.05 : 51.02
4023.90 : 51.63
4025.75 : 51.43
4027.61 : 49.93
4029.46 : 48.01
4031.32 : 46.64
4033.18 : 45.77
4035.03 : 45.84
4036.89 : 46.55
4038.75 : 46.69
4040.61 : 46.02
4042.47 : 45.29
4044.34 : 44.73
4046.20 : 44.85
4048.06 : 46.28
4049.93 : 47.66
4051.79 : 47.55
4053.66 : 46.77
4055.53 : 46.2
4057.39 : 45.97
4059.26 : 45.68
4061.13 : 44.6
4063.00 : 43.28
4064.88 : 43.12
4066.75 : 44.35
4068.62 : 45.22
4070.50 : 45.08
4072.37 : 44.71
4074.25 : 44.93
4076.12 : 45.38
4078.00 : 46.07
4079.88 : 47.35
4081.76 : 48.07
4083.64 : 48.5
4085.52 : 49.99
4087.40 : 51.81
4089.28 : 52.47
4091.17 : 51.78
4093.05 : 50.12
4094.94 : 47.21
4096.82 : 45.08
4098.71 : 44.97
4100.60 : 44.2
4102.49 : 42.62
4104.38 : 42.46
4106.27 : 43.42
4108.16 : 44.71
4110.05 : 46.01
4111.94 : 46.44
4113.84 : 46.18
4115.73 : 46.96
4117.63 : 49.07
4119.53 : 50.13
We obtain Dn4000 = 1.88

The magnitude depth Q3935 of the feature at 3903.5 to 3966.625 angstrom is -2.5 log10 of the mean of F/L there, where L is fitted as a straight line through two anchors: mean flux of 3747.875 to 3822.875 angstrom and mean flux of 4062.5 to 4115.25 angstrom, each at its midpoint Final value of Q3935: 0.29 mag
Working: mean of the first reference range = 27.3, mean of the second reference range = 46.3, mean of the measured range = 28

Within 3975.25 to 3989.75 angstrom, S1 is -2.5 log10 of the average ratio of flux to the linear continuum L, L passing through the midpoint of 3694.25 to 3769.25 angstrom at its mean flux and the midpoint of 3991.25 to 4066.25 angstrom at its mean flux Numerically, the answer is 0.13 mag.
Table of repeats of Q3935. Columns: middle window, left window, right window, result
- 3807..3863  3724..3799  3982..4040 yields 0.404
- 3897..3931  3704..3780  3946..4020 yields 0.078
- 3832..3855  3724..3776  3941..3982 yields 0.233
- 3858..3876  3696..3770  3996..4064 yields 0.433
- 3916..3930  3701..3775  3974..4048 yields 0.344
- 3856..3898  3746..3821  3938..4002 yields 0.156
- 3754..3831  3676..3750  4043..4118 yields 0.147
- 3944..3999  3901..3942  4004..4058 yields 0.146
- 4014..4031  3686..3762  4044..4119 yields -0.165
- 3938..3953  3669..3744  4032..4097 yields 0.378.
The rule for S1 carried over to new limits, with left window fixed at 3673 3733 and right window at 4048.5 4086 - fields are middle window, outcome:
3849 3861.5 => 0.42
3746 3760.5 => 0.23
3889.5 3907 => 0.16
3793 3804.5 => 0.22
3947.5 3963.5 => 0.32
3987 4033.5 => -0.10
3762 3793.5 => 0.07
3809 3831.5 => 0.44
